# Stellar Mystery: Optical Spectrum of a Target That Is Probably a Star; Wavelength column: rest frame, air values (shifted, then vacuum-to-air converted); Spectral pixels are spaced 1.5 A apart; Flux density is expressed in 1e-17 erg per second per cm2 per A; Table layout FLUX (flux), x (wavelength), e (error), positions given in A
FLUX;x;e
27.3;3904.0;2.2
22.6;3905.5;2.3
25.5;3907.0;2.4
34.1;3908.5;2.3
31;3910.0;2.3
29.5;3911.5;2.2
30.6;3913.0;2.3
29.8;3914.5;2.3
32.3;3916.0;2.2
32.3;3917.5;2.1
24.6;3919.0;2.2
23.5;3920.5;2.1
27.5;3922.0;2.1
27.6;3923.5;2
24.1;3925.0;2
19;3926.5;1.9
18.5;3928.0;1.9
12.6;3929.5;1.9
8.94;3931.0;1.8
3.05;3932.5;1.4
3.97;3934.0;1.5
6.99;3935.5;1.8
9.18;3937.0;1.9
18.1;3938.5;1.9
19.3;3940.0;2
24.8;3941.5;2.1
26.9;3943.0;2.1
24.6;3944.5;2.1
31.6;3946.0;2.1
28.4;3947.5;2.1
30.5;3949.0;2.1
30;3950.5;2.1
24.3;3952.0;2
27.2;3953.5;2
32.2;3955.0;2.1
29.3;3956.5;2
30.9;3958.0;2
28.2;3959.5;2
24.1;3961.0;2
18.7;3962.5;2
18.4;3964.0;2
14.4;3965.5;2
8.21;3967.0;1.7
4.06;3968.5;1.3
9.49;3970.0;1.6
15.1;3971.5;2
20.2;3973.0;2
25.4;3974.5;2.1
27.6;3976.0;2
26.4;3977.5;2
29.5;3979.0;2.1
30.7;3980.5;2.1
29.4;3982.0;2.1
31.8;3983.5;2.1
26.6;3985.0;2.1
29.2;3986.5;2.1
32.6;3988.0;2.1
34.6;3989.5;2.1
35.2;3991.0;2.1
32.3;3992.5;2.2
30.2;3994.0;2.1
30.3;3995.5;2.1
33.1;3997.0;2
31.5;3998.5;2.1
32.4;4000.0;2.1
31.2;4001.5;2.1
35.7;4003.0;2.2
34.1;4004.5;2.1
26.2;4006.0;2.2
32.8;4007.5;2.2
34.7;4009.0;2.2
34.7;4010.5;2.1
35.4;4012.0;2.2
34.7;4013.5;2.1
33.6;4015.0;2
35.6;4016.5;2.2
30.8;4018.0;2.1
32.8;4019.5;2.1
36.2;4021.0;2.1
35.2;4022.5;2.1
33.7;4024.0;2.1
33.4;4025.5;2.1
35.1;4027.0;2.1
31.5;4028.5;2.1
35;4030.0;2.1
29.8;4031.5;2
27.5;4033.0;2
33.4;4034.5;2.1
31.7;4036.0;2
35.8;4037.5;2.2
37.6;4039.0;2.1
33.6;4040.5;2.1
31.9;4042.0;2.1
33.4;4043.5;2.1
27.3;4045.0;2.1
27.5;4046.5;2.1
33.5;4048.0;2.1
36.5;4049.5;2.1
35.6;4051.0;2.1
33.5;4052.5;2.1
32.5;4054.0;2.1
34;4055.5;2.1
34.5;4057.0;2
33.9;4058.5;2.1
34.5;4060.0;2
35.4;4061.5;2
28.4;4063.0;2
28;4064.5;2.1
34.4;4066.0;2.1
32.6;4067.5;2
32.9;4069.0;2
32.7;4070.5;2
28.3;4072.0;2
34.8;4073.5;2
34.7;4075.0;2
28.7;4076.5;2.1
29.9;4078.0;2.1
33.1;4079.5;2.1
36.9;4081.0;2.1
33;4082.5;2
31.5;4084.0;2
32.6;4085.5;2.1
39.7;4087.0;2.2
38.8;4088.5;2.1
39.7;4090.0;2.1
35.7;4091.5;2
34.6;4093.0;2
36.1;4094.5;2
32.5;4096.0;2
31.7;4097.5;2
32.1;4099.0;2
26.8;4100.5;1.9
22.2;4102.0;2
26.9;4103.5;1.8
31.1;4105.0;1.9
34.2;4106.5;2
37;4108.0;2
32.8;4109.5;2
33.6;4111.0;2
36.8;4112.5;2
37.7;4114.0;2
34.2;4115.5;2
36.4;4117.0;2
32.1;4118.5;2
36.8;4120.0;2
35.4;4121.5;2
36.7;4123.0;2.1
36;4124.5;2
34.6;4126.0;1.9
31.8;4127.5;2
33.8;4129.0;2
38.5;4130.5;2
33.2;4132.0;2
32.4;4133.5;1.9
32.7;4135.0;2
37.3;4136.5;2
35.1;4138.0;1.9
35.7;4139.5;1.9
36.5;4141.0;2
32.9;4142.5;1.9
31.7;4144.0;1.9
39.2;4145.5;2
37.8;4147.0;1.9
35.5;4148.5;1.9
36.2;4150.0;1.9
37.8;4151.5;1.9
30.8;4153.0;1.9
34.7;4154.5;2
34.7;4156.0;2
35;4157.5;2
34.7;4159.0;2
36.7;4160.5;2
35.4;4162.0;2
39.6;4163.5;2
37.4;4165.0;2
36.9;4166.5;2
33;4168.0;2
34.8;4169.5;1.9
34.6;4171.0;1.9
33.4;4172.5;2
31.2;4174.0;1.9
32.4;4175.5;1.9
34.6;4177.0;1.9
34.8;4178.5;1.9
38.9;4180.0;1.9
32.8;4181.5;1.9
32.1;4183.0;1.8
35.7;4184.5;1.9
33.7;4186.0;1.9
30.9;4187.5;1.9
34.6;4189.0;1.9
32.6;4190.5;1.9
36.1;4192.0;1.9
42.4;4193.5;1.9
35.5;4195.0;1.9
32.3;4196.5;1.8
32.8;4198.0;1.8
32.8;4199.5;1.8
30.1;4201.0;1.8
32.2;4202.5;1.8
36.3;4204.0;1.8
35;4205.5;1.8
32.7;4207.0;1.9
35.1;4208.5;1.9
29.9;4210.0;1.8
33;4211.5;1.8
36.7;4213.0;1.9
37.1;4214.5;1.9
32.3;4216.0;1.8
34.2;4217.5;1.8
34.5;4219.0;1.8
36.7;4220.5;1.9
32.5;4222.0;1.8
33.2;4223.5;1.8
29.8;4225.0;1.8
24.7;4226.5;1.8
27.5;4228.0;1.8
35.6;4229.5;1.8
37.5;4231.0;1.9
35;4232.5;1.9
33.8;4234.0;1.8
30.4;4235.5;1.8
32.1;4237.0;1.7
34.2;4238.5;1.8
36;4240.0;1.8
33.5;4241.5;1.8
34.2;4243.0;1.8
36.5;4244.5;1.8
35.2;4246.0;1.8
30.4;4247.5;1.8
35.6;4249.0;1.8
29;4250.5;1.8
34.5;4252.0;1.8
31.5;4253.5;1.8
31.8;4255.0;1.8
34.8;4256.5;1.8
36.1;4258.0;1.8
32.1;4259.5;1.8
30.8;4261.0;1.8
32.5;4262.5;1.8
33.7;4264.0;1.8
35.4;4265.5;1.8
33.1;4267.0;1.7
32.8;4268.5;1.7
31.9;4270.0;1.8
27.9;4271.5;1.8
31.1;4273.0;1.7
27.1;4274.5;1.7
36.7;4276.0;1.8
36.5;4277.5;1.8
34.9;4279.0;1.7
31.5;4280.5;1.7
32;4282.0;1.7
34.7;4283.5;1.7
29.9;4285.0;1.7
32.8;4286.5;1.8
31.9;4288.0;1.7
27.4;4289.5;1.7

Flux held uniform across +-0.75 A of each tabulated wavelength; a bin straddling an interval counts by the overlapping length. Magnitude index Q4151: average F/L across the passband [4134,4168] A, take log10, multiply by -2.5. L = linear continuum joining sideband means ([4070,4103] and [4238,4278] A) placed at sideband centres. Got -0.08 mag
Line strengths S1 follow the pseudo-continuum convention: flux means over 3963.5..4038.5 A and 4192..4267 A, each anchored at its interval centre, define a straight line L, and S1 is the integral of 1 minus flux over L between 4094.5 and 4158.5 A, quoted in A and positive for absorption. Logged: -4.8 A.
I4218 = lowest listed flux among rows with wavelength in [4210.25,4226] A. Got 29.8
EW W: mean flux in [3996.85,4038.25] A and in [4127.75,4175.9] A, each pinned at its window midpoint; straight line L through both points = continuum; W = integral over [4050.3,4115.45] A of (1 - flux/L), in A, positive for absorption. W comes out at 1.7 A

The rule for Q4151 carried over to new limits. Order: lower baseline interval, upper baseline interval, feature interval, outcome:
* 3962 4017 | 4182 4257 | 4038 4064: -0.13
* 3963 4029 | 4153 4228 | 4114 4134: -0.08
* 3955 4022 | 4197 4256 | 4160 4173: -0.12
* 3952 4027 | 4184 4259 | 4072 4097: -0.12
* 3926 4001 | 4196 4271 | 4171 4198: -0.09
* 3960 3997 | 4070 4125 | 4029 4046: -0.12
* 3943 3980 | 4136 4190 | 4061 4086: -0.08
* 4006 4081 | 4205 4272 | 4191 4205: -0.04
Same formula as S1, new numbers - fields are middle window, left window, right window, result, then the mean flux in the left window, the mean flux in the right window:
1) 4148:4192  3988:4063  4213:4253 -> -1.9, 33.1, 33.4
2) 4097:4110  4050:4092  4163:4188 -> 1.3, 33.6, 34.5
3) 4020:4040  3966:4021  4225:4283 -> -2.8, 28.9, 32.9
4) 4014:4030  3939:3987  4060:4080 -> -3.0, 24.2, 31.9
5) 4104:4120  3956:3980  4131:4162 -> -1.1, 20.6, 35.1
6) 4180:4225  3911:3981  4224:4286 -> -4.4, 22.1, 32.8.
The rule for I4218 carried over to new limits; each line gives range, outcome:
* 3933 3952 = 3.97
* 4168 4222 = 29.9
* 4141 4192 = 30.8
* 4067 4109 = 22.2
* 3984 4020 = 26.2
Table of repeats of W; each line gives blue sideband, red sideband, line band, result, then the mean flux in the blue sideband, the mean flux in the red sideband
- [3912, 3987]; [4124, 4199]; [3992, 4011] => -4.9 A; 22.6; 34.9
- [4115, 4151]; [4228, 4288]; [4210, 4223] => -0.2 A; 35.1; 33.1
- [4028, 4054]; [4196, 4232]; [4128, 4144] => -0.8 A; 32.7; 33.1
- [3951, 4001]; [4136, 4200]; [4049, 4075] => -2.7 A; 25.9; 35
